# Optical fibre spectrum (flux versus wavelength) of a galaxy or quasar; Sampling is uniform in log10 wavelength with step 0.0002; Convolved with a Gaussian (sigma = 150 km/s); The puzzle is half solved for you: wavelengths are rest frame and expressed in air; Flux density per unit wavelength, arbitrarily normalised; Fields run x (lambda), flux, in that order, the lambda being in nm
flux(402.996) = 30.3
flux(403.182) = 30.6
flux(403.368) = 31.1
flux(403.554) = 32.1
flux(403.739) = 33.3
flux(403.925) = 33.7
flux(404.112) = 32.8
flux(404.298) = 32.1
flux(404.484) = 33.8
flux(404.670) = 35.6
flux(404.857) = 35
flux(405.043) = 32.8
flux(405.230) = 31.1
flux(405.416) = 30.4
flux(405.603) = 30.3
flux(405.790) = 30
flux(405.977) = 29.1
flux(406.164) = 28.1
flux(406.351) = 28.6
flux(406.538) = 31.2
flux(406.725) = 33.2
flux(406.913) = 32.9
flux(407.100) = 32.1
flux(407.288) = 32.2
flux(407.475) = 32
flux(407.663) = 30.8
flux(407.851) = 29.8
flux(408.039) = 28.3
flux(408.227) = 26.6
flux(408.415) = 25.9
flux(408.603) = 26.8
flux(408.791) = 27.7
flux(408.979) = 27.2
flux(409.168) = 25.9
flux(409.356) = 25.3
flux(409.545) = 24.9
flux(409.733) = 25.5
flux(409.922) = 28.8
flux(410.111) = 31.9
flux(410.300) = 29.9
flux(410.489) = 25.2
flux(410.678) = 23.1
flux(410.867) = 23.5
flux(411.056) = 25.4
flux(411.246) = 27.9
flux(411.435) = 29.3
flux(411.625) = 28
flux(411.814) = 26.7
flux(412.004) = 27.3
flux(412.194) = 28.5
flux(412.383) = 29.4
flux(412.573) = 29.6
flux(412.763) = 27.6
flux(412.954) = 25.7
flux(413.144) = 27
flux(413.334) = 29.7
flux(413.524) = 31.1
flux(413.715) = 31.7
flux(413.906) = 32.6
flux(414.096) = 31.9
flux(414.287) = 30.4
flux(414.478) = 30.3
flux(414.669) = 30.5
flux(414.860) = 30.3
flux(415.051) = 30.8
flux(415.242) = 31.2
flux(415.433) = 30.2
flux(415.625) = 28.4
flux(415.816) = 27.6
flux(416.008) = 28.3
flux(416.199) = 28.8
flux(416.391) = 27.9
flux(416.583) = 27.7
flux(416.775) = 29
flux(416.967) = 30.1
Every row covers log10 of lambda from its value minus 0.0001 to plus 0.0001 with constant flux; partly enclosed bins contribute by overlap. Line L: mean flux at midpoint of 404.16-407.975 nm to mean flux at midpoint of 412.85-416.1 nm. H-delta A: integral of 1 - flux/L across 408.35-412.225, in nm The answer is 0.482 nm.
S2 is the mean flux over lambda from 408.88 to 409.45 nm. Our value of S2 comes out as 26.2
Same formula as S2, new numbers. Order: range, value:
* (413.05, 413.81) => 29.9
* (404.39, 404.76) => 34.7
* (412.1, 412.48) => 29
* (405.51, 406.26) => 29.4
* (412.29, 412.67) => 29.5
